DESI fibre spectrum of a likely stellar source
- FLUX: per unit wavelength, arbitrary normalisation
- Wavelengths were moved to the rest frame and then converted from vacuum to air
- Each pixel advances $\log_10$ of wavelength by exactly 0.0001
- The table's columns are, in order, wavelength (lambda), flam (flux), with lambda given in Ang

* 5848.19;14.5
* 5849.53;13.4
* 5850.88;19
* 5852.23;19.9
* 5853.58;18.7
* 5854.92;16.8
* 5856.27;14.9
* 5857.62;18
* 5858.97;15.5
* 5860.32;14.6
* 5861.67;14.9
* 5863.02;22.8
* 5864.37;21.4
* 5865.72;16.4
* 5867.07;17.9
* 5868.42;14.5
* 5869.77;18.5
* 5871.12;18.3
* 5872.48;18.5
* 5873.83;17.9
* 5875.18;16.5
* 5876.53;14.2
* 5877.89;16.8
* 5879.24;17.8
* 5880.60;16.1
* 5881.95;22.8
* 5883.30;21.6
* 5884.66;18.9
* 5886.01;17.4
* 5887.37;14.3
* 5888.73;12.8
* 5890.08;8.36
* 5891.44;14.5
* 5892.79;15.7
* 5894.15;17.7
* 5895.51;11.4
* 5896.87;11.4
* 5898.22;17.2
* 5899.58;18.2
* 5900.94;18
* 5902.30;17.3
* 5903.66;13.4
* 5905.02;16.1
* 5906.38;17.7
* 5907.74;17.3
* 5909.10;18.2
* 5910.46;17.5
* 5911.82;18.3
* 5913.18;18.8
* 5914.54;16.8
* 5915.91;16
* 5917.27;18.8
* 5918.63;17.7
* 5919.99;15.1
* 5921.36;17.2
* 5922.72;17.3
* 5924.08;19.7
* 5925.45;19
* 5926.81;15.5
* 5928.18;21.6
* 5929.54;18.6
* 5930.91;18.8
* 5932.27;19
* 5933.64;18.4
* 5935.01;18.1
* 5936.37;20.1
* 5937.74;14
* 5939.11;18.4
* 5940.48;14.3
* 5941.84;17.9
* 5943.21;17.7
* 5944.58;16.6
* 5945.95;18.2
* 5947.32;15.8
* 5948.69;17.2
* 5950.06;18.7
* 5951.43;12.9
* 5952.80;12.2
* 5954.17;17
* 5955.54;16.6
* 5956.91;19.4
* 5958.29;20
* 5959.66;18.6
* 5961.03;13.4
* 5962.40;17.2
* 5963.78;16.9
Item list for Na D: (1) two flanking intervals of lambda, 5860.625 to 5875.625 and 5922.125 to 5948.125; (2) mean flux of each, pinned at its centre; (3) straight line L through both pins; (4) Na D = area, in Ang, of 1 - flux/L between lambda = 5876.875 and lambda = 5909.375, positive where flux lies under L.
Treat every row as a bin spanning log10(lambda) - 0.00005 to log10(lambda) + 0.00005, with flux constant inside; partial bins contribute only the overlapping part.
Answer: 3.0 Ang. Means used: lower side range 17.9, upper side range 17.8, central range 16.2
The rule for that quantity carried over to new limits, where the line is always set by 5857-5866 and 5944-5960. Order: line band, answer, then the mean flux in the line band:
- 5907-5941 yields -1.3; 17.8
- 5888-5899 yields 2.4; 13.7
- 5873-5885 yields -0.3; 18.1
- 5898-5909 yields 0.2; 16.9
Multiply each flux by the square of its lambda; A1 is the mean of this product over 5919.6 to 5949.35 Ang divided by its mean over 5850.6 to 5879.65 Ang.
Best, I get 1.04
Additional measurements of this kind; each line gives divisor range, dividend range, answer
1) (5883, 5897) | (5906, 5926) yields 1.20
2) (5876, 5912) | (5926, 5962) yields 1.08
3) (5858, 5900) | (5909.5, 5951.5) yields 1.08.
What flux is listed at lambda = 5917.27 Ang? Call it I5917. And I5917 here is 18.8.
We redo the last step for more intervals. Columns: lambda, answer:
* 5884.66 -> 18.9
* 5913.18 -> 18.8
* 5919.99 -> 15.1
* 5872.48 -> 18.5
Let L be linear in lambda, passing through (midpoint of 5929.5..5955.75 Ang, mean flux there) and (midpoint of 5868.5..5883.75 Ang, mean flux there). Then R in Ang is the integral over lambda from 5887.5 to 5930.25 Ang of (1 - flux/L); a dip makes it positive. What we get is 2.2 Ang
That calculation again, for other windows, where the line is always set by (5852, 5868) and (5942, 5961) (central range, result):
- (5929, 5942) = -0.57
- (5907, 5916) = -0.25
